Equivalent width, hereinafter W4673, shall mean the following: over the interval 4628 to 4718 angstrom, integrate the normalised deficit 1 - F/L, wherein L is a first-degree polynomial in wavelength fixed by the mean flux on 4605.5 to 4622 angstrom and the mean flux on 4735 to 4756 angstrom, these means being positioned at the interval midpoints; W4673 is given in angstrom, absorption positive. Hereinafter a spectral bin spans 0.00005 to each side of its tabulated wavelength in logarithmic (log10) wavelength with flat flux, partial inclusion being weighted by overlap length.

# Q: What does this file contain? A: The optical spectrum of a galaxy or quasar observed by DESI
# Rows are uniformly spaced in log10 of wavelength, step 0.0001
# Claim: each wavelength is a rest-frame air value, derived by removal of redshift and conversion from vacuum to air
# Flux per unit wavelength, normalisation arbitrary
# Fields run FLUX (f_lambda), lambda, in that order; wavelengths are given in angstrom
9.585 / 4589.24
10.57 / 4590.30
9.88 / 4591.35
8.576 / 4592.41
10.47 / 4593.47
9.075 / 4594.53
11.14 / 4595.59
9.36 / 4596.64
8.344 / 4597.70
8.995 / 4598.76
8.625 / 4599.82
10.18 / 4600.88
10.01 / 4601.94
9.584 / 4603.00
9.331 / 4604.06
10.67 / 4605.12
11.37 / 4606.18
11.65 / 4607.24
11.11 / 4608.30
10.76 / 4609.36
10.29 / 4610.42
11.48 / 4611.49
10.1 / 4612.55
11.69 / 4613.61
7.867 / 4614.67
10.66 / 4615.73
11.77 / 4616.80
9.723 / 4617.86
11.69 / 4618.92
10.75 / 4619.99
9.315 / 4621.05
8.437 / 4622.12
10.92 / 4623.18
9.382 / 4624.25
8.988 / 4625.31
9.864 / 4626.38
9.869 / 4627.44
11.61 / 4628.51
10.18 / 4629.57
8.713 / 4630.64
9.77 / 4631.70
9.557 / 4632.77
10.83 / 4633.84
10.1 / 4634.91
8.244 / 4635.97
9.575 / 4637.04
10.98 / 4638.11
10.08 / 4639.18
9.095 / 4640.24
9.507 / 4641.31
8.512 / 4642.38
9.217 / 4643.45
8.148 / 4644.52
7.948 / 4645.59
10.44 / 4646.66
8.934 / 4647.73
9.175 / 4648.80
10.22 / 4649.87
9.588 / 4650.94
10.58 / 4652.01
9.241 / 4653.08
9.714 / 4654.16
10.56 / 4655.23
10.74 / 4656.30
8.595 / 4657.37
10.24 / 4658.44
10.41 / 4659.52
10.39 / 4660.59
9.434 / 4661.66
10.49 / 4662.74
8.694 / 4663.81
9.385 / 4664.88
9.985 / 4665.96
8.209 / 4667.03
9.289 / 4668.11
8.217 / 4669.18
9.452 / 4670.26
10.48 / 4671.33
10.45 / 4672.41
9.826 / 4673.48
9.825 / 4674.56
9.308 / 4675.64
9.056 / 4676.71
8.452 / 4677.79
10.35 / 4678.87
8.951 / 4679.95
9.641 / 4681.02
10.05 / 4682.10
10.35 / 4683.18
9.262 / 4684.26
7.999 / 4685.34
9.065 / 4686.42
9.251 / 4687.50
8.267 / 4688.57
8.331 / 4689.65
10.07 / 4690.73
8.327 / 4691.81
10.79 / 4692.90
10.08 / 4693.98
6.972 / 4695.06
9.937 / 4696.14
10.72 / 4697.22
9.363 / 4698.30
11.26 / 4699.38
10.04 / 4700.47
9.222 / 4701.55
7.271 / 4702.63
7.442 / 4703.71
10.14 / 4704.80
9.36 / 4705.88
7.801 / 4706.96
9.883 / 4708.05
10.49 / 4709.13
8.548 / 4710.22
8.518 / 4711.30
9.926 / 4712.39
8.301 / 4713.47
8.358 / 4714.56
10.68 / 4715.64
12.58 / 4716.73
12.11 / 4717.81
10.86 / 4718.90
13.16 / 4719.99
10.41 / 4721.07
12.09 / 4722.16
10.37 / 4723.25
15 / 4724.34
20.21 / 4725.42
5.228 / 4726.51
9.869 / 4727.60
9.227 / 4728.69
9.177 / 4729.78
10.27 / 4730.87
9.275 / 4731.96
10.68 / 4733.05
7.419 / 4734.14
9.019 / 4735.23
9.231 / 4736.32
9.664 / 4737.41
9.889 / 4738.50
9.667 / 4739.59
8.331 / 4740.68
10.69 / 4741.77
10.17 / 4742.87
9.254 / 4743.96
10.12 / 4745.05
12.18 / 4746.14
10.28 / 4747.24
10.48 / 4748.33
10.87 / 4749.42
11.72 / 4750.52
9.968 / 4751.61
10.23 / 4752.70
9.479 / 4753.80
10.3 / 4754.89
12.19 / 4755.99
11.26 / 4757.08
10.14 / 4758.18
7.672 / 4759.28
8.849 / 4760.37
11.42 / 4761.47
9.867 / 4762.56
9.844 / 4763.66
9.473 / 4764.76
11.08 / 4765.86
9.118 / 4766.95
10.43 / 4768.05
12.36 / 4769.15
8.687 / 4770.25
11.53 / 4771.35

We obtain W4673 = 7.7 angstrom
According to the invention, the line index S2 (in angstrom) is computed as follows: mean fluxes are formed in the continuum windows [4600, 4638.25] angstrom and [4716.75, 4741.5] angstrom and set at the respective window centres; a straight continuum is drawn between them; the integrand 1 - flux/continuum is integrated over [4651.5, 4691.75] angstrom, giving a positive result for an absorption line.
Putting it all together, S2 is 3.3 angstrom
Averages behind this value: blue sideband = 10.2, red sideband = 10.6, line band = 9.51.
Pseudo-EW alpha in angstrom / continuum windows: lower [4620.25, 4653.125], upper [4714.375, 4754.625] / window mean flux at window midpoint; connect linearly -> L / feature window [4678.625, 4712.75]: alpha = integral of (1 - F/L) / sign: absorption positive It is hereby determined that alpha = 2.9 angstrom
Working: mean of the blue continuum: 9.6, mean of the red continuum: 10.5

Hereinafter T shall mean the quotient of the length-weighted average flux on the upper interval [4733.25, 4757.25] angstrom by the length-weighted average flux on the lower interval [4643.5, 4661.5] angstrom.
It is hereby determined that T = 1.05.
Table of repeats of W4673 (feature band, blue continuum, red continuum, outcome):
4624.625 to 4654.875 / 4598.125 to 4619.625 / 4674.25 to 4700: 1.2 angstrom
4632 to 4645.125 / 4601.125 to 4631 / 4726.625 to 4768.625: 0.9 angstrom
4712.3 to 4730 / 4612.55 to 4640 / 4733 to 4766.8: -1.9 angstrom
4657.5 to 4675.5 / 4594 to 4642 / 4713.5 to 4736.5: 1.2 angstrom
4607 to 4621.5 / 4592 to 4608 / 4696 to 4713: -1.2 angstrom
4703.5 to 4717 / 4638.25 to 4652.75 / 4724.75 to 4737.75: 0.7 angstrom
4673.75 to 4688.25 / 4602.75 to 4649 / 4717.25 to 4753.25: 1.3 angstrom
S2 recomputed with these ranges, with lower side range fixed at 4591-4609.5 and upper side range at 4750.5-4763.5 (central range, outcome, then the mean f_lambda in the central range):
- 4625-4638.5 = 0.2 angstrom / 9.87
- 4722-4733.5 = -1.0 angstrom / 11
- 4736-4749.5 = 0.2 angstrom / 10.1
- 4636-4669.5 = 1.7 angstrom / 9.52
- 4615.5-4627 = -0.2 angstrom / 10.1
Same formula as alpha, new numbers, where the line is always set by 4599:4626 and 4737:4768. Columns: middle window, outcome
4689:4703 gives 1.0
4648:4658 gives 0.4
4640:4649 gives 1.1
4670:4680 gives 0.5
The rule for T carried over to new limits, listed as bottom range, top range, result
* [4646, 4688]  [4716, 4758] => 1.10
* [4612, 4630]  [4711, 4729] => 1.09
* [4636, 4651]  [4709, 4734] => 1.14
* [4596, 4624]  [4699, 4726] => 1.04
